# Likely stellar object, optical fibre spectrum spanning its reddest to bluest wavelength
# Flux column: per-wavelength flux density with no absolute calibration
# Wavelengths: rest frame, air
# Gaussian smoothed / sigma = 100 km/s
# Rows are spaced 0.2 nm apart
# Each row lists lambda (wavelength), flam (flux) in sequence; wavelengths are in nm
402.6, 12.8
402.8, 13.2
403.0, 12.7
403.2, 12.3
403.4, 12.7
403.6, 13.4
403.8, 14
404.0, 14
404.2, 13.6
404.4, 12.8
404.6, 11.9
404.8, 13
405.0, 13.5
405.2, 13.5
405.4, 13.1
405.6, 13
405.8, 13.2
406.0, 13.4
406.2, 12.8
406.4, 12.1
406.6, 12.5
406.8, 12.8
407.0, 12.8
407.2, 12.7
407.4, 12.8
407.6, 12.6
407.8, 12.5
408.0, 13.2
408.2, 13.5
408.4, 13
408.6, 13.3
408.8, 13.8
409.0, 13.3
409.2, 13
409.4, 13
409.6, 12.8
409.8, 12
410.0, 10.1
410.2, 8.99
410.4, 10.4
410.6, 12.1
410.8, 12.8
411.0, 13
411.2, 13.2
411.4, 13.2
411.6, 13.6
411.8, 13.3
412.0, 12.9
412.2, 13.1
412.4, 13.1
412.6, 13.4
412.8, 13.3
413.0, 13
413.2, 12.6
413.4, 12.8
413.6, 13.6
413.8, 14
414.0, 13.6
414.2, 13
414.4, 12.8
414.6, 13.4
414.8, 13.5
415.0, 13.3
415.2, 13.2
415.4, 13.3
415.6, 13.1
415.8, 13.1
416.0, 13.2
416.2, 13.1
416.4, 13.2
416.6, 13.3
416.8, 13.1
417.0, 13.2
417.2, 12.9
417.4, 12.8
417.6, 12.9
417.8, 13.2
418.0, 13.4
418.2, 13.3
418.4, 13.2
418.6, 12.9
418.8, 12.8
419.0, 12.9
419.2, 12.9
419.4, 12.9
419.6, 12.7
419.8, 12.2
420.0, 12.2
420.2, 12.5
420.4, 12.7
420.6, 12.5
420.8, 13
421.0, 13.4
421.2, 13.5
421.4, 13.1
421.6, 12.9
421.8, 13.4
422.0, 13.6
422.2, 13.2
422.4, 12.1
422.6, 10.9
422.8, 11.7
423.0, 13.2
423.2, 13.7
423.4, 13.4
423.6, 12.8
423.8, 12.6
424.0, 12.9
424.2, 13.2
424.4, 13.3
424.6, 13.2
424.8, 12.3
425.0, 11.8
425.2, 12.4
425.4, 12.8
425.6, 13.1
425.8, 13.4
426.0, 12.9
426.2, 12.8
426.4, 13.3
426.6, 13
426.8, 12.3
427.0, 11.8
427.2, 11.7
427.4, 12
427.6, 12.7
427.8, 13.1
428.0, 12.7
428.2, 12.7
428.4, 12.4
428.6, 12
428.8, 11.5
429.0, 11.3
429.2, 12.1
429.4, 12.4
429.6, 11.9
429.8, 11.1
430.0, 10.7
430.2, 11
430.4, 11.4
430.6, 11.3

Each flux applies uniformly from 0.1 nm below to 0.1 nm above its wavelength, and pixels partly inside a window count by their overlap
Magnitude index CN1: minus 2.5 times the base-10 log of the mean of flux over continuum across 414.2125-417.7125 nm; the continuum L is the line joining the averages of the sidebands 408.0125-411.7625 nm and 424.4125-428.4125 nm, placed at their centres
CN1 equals -0.05 mag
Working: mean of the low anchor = 12.5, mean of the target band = 13.1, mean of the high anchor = 12.6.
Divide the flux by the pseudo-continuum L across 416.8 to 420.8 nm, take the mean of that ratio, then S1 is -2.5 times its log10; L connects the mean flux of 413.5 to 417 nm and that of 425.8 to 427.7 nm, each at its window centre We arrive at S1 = 0.017 mag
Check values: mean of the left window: 13.3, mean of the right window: 12.5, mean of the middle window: 12.9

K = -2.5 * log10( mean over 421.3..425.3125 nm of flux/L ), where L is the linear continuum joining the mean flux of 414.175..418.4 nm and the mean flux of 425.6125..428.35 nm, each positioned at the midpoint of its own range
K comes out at 0.00 mag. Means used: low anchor 13.2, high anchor 12.7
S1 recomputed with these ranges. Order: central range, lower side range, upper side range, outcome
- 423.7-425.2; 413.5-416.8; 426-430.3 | -0.02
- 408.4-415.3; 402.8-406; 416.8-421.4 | 0.02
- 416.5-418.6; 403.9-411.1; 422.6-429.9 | -0.04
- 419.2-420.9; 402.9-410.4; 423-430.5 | -0.01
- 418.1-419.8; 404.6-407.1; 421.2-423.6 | 0.00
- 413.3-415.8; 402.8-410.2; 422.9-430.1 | -0.05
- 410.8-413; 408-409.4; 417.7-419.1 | 0.00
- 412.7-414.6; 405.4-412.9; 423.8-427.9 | -0.04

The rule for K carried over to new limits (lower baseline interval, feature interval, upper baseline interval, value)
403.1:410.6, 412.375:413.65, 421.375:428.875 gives -0.03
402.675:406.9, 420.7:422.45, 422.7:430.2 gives -0.05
